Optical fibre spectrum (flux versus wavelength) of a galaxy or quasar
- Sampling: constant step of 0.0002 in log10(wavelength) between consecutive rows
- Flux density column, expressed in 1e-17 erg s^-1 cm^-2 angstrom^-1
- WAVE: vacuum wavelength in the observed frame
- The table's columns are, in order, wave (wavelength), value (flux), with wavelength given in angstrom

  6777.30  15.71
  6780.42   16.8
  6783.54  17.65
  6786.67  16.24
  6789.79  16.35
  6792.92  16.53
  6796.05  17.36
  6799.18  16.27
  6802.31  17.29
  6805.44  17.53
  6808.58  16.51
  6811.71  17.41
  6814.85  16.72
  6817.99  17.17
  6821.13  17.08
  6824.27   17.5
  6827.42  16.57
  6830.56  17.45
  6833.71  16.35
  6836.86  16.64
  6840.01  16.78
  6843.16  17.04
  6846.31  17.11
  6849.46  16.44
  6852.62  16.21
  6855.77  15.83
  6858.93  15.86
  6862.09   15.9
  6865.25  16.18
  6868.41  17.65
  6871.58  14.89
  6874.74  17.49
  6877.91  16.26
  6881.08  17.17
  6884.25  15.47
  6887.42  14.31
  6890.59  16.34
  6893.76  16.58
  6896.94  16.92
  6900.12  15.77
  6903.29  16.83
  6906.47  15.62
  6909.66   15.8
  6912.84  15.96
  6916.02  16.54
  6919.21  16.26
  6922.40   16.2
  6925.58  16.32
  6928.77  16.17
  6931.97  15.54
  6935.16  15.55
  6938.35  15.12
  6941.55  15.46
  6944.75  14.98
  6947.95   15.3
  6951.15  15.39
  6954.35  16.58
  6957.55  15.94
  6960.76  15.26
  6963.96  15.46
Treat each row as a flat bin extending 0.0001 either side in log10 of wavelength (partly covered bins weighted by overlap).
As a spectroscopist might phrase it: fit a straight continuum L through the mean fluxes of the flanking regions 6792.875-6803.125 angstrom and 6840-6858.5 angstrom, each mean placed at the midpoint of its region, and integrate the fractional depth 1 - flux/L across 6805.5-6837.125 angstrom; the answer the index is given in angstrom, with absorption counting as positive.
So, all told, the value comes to -0.5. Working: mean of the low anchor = 16.9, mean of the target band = 17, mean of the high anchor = 16.5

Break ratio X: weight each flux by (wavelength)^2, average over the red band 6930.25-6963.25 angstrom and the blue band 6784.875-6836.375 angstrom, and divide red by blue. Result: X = 1.0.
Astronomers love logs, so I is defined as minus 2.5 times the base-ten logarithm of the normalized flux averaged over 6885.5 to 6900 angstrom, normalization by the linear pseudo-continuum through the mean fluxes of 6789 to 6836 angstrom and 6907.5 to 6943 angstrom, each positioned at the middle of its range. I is 0.01 mag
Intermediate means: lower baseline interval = 16.9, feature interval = 16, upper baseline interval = 15.9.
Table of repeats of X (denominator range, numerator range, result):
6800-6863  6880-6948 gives 0.97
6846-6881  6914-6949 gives 0.98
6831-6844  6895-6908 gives 0.99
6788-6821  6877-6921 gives 0.98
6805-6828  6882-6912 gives 0.96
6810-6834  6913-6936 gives 0.97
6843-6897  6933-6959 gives 0.98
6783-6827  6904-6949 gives 0.97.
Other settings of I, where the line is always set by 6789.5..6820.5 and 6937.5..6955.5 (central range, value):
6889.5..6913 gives -0.02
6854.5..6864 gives 0.03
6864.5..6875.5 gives -0.02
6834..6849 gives -0.02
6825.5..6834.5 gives -0.01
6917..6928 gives -0.04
